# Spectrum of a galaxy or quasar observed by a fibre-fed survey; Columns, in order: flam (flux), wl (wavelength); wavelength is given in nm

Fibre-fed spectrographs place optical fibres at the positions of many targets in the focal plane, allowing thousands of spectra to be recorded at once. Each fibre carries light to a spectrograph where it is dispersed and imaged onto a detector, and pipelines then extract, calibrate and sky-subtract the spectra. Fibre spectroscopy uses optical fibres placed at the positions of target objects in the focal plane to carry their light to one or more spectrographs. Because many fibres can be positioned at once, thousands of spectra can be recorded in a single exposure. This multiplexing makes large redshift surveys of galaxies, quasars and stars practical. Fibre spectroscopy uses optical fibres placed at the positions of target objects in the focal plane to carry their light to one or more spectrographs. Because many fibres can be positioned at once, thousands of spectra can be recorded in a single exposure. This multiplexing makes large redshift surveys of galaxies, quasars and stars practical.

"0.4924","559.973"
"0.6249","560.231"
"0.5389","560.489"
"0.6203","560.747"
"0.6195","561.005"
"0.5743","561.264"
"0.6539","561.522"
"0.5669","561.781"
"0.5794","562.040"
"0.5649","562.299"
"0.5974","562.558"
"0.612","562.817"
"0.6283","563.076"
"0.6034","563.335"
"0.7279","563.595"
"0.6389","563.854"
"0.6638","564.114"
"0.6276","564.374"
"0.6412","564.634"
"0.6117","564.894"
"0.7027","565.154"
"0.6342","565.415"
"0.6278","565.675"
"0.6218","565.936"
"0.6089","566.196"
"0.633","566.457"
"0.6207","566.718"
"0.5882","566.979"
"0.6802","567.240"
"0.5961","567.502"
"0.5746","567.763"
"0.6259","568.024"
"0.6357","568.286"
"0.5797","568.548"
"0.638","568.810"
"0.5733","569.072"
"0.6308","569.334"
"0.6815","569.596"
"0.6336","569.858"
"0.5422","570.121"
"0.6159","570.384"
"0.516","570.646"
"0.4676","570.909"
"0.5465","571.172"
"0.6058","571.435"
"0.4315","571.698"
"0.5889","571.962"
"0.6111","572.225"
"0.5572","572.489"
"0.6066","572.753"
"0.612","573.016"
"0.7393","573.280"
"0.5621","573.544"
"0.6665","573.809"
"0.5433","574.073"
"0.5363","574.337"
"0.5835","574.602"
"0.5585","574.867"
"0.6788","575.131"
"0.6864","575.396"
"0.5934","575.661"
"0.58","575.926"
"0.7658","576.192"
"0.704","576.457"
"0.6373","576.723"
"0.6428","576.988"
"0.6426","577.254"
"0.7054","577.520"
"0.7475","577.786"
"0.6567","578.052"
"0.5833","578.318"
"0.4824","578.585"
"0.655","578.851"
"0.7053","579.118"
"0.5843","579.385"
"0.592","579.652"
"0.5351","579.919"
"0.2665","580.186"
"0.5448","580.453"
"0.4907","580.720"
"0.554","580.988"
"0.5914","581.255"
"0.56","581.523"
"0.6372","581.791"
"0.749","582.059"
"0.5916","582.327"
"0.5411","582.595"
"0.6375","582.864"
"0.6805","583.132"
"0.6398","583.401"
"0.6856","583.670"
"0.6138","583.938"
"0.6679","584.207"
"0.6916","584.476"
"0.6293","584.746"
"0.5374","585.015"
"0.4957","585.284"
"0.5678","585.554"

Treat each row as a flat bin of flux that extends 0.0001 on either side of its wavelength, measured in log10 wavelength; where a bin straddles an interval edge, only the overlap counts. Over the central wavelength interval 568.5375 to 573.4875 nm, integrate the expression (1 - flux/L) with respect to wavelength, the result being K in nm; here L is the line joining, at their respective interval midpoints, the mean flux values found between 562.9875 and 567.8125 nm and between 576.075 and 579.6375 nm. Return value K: 0.42 nm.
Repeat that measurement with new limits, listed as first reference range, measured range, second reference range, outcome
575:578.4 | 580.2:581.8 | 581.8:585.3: 0.27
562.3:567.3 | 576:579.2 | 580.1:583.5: -0.35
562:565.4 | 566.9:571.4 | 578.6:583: 0.13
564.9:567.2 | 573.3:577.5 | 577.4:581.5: -0.26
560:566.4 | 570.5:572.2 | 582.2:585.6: 0.23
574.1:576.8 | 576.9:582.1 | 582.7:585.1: 0.35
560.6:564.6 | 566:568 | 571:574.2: -0.03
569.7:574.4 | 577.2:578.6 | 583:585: -0.08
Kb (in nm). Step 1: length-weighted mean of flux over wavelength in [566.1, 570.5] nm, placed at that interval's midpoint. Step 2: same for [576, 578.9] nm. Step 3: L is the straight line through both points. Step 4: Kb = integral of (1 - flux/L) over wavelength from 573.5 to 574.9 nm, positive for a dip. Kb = 0.14 nm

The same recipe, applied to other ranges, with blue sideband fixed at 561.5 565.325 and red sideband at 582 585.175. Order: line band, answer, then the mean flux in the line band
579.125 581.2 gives 0.36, 0.525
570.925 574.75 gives 0.30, 0.581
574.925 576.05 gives 0.00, 0.631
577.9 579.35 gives 0.04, 0.616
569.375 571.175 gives 0.15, 0.577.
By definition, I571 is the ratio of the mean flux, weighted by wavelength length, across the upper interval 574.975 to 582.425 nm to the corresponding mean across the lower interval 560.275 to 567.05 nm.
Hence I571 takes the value 0.99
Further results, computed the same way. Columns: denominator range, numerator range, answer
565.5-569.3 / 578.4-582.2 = 0.92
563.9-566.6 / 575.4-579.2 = 1.02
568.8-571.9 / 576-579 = 1.15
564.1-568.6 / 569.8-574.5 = 0.92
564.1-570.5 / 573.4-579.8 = 1.01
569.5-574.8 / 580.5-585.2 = 1.06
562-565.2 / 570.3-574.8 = 0.91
